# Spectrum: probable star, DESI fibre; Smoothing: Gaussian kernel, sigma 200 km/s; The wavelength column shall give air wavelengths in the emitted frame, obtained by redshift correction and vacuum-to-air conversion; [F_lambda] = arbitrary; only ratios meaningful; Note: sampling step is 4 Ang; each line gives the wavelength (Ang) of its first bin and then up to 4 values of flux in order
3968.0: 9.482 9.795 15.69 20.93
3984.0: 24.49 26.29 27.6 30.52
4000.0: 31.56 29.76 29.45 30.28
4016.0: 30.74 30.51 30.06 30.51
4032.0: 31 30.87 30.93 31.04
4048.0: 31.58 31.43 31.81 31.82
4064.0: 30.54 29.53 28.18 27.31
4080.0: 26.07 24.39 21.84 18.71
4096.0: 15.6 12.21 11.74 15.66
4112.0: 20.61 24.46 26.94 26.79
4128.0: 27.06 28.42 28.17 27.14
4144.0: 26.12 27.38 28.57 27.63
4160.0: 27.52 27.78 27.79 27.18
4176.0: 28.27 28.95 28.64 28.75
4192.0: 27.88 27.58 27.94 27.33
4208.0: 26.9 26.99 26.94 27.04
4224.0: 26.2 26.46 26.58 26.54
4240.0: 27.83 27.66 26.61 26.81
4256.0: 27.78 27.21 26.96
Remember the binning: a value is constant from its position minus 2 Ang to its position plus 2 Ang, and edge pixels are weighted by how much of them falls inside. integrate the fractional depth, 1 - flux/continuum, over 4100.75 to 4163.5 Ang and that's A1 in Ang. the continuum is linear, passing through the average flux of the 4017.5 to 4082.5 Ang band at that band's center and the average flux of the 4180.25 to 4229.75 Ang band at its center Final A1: 8.6 Ang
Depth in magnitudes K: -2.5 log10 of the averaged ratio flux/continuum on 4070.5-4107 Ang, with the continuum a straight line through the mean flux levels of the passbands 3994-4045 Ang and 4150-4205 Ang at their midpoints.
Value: 0.40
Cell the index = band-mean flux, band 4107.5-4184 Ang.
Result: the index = 26.7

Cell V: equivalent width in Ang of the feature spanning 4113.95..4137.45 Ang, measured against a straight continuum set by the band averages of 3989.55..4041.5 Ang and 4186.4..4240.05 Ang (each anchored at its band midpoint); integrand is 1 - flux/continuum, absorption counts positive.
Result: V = 1.3 Ang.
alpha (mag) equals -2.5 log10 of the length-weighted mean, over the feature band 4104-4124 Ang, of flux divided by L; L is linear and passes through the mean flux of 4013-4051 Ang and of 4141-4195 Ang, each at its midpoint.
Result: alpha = 0.33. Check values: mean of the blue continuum 30.8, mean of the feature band 21.4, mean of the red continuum 27.9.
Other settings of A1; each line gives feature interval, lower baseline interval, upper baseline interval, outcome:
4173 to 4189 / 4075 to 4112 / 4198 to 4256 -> -2.8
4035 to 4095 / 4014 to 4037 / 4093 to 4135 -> -3.8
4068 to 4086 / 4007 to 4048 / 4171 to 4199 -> 1.8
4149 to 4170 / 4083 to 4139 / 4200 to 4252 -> -3.5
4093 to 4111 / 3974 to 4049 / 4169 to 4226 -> 8.7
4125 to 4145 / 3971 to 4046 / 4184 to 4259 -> 0.0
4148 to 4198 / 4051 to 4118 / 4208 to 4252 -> -4.8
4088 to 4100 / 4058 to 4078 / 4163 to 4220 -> 4.9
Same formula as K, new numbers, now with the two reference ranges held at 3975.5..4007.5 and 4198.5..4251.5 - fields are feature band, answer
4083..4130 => 0.29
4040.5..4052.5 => -0.18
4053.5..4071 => -0.16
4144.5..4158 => -0.03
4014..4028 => -0.15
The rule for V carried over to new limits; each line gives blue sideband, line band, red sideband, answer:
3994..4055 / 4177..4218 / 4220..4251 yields -0.4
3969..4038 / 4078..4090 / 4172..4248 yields 1.3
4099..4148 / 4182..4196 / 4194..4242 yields -1.3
